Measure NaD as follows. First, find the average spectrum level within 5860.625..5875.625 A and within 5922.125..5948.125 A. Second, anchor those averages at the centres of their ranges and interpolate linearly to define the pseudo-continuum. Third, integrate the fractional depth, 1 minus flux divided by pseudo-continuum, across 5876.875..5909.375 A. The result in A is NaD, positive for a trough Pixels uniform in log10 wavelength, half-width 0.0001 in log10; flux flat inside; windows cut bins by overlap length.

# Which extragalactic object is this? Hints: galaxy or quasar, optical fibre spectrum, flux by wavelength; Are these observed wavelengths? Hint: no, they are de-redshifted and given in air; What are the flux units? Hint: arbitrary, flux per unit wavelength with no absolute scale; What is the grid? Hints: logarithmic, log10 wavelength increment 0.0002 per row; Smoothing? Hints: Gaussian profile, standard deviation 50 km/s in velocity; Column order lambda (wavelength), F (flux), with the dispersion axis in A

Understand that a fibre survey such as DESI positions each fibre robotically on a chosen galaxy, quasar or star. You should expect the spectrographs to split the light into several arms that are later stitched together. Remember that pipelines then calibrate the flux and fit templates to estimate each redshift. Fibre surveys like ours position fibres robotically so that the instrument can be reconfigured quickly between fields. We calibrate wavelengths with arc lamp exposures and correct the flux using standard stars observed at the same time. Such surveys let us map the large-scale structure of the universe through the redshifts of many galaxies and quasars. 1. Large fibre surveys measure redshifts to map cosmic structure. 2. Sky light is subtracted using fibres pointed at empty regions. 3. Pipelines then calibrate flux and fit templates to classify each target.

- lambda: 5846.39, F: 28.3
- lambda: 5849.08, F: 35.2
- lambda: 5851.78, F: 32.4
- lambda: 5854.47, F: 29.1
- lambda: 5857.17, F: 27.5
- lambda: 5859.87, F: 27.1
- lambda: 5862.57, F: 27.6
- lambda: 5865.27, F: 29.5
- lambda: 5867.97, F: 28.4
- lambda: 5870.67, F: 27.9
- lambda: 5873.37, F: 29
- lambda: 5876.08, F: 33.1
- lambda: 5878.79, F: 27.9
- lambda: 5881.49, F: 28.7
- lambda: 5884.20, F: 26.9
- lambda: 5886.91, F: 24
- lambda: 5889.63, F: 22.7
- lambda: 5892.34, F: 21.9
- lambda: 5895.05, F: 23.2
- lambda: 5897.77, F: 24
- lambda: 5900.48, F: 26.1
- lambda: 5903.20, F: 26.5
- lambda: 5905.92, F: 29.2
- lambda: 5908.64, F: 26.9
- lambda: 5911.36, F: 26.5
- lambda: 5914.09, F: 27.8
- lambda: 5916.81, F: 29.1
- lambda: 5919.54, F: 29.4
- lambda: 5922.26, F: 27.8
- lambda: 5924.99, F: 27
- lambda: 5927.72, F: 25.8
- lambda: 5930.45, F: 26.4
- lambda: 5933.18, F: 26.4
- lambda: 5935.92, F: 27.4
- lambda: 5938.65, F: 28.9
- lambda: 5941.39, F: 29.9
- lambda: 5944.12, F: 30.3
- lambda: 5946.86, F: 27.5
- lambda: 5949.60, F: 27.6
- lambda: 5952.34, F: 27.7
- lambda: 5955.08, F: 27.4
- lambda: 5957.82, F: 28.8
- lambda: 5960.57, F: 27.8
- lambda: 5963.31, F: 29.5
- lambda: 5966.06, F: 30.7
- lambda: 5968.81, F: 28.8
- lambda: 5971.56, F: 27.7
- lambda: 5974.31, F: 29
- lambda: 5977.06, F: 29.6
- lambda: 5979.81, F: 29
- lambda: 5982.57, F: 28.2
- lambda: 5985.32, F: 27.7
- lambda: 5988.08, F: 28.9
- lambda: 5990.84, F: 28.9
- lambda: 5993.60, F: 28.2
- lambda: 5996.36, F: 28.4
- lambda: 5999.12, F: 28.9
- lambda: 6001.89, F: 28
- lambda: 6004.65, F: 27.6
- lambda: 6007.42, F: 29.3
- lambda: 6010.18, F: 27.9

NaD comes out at 3.0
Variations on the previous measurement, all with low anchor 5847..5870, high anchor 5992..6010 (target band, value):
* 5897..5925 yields 1.6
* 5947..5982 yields 0.1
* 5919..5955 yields 1.3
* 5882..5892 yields 1.6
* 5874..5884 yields 0.0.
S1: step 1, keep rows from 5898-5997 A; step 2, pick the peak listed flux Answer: 30.7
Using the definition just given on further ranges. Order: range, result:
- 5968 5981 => 29.6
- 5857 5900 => 33.1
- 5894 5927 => 29.4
